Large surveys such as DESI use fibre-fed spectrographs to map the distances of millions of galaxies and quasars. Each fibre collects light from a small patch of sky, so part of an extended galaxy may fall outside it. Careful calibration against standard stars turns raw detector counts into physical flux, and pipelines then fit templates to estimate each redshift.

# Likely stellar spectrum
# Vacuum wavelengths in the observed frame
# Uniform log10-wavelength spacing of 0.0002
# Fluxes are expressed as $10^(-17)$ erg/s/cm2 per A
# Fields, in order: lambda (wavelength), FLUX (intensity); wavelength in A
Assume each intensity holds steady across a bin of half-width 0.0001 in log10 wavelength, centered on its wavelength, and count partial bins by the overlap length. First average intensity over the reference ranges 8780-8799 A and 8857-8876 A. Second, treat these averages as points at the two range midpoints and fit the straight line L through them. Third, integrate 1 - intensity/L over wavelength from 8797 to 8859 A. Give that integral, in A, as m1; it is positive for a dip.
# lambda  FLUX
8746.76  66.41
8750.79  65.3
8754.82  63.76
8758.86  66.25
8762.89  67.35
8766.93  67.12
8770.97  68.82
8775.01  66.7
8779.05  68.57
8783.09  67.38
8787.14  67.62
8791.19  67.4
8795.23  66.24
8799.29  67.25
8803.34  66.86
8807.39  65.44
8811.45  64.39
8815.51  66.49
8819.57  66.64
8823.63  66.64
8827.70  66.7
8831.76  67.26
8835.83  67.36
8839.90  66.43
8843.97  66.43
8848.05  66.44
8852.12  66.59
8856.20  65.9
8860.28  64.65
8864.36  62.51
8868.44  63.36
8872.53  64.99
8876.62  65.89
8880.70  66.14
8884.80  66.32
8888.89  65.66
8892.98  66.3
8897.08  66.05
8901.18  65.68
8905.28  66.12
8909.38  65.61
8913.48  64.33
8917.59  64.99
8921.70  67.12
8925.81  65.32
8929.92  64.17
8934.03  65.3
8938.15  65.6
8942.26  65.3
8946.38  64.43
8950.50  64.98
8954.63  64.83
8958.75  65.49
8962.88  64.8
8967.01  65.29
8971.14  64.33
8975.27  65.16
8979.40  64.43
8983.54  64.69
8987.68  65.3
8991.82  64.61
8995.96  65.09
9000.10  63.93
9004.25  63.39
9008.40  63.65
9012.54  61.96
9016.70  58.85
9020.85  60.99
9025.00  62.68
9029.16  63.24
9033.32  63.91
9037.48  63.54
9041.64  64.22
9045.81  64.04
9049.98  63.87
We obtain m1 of -0.7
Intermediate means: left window 67.2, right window 64.1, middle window 66.4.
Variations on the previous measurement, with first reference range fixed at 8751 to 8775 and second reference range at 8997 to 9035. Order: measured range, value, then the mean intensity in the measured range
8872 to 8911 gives -0.84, 65.9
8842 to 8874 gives -0.03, 65.1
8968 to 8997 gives -0.79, 64.8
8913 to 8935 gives -0.43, 65.3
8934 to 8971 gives -0.87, 65.1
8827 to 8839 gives -0.30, 67.1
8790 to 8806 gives -0.21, 66.9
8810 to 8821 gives -0.03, 65.9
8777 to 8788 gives -0.27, 67.9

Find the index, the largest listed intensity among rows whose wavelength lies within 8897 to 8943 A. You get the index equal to 67.12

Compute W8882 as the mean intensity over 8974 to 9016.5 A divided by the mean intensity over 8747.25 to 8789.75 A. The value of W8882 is 1.0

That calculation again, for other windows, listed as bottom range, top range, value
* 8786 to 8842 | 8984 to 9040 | 0.95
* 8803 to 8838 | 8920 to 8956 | 0.98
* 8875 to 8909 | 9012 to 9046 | 0.95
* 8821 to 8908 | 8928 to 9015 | 0.98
